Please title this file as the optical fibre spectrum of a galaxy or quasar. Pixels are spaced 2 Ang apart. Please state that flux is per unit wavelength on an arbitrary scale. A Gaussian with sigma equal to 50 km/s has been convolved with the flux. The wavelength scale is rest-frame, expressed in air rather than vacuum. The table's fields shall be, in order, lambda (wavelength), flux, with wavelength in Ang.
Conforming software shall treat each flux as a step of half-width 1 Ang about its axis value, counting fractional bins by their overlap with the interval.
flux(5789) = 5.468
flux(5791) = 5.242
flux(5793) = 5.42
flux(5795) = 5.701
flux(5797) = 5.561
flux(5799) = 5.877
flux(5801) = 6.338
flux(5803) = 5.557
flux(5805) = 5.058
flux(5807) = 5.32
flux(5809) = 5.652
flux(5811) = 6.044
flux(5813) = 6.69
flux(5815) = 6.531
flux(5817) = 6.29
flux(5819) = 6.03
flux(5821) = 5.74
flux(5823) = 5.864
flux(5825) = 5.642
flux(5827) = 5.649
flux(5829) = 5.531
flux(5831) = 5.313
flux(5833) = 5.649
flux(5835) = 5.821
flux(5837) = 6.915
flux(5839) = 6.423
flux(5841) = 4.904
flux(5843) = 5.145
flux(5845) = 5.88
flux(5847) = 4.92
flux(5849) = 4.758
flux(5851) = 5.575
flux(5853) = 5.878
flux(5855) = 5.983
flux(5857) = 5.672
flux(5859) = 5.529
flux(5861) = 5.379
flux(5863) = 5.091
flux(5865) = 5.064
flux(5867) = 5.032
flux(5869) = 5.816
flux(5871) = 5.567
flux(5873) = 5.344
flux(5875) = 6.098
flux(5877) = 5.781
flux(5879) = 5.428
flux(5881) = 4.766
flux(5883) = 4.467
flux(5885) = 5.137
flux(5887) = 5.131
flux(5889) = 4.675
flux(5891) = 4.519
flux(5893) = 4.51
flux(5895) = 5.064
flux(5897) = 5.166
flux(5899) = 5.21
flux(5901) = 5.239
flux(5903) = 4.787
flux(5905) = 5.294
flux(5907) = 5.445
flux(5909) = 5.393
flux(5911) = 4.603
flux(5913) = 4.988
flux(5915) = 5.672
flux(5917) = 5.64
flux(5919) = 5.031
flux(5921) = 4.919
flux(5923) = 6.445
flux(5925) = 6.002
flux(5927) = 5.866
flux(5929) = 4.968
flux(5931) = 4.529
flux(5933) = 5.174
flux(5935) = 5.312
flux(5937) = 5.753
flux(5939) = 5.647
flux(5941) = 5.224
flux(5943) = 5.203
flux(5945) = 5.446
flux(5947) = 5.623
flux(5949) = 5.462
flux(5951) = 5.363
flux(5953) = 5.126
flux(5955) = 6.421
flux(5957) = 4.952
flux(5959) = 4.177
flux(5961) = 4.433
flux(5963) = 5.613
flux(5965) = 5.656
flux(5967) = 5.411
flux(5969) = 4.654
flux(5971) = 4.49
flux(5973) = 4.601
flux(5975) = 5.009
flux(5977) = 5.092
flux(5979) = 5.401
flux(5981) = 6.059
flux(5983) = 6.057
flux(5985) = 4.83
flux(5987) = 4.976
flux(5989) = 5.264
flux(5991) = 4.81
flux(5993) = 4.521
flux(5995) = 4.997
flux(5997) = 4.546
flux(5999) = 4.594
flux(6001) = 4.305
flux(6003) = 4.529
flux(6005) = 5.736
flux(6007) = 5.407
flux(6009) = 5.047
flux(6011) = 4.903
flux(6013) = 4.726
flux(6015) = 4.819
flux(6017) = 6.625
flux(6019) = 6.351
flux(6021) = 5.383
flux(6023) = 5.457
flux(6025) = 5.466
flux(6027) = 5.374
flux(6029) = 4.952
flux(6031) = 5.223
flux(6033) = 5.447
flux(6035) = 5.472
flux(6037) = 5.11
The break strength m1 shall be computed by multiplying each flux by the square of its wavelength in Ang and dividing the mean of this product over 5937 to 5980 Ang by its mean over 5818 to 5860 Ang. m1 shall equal 0.96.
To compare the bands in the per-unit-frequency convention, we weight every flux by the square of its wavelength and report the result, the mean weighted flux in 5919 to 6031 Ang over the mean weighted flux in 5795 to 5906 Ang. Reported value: 0.99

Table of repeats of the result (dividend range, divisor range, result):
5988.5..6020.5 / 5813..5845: 0.92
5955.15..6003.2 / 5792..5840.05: 0.90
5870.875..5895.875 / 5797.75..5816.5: 0.89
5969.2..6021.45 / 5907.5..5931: 0.98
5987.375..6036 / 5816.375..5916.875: 1.01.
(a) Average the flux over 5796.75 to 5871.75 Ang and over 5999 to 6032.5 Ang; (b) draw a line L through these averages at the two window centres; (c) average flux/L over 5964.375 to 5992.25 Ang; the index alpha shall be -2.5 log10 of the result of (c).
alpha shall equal 0.04 mag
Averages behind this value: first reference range 5.68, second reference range 5.25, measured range 5.15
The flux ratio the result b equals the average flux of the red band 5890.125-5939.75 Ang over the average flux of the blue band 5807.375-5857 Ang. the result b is 0.91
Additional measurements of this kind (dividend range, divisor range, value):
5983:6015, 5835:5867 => 0.89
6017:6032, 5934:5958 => 1.01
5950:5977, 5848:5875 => 0.93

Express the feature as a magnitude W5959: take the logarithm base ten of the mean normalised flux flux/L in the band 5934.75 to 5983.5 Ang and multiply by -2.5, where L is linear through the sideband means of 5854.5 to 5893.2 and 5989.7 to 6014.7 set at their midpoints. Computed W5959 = -0.06 mag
